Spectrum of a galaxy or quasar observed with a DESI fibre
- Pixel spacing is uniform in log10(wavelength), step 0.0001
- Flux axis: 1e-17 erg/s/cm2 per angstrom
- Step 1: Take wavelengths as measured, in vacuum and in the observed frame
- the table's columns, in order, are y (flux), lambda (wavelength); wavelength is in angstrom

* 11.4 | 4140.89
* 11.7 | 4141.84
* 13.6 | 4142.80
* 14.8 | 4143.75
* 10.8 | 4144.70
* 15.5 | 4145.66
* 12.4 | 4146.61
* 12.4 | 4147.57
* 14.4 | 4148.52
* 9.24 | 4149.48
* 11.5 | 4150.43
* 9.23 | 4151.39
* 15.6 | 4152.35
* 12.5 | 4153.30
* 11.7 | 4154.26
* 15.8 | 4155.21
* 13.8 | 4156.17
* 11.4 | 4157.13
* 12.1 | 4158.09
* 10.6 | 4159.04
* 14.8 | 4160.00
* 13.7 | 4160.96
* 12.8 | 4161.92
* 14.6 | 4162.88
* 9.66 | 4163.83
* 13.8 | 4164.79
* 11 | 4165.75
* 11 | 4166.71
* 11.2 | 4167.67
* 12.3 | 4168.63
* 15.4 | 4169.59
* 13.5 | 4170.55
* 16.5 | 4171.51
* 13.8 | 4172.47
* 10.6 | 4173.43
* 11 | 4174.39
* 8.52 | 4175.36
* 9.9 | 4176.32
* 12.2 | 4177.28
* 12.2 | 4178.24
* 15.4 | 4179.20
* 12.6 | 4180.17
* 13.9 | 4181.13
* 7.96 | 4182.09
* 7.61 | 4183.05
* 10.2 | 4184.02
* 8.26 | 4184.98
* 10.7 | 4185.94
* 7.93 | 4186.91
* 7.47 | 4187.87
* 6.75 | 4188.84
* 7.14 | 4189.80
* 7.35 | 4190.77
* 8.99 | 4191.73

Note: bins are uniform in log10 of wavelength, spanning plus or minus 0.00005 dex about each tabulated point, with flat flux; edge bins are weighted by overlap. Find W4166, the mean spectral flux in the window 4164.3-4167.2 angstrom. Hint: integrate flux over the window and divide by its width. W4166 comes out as 11.9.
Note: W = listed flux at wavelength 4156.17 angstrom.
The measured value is 13.8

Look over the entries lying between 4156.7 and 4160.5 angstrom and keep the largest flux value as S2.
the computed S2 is 14.8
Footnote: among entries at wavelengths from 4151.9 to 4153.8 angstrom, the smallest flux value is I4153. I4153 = 12.5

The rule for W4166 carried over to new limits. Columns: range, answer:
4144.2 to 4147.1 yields 12.9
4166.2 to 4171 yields 12.7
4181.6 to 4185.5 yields 8.56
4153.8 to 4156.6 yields 13.8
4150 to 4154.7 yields 12.1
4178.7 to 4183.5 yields 11.5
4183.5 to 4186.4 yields 9.69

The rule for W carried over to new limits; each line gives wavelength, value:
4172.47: 13.8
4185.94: 10.7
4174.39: 11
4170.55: 13.5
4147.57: 12.4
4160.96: 13.7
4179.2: 15.4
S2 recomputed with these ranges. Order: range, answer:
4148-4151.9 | 14.4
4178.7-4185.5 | 15.4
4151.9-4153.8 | 15.6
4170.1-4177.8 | 16.5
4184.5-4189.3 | 10.7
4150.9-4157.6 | 15.8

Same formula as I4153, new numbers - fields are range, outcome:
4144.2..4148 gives 10.8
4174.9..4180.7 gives 8.52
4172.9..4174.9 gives 10.6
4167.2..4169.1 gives 11.2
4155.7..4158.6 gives 11.4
